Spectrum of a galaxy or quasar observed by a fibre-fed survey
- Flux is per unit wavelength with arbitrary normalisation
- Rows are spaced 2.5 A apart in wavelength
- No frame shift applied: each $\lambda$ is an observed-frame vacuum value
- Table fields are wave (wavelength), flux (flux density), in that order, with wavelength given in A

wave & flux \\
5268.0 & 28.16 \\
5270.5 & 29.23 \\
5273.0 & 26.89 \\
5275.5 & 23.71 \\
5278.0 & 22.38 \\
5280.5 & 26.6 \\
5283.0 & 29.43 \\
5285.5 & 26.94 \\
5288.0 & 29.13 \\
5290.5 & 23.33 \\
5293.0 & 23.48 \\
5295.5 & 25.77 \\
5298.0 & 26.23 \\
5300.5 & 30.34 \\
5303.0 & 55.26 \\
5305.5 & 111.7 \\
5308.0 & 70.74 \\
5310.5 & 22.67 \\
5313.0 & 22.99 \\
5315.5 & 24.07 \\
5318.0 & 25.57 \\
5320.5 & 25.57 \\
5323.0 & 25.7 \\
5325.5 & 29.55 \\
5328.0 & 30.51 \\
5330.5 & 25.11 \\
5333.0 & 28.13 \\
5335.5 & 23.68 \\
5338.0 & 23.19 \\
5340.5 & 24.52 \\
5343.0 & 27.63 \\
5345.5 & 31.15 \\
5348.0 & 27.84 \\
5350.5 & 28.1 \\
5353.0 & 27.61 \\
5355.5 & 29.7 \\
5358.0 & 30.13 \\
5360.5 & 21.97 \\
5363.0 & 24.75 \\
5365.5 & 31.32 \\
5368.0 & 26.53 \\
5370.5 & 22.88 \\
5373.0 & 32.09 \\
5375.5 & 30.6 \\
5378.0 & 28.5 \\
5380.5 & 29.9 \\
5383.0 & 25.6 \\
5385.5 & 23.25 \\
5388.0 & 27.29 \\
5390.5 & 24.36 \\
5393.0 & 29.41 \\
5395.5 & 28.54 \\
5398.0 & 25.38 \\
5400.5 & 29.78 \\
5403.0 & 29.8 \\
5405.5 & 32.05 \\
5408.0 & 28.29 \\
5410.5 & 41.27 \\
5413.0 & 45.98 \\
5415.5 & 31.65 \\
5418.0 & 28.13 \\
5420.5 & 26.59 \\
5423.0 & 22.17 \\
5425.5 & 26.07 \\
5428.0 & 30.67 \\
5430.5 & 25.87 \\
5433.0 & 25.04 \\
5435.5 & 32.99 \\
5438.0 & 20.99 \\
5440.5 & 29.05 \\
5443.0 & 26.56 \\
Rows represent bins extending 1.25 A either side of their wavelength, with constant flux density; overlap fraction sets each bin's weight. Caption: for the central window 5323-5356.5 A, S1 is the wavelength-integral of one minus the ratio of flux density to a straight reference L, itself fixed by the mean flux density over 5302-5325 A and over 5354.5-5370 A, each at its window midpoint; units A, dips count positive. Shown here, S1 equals 6.3 A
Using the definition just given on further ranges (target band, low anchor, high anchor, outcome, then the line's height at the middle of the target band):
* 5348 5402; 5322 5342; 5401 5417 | 5.7 A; 30.9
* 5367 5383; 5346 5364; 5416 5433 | -0.6 A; 27.2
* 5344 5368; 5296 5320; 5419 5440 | 5.3 A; 36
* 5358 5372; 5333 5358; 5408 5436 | 1.0 A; 28.1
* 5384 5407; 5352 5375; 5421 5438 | -0.5 A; 27.1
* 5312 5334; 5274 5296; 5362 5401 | 0.0 A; 26.4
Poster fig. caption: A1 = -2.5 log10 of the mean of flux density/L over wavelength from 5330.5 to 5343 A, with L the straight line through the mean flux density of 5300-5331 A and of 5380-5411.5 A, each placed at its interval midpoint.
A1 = 0.40 mag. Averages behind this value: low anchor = 39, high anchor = 28.7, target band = 25.2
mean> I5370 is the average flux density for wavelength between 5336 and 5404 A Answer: 27.4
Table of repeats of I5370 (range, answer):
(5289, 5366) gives 31.6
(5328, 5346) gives 26.3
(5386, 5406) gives 28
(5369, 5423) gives 29.4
